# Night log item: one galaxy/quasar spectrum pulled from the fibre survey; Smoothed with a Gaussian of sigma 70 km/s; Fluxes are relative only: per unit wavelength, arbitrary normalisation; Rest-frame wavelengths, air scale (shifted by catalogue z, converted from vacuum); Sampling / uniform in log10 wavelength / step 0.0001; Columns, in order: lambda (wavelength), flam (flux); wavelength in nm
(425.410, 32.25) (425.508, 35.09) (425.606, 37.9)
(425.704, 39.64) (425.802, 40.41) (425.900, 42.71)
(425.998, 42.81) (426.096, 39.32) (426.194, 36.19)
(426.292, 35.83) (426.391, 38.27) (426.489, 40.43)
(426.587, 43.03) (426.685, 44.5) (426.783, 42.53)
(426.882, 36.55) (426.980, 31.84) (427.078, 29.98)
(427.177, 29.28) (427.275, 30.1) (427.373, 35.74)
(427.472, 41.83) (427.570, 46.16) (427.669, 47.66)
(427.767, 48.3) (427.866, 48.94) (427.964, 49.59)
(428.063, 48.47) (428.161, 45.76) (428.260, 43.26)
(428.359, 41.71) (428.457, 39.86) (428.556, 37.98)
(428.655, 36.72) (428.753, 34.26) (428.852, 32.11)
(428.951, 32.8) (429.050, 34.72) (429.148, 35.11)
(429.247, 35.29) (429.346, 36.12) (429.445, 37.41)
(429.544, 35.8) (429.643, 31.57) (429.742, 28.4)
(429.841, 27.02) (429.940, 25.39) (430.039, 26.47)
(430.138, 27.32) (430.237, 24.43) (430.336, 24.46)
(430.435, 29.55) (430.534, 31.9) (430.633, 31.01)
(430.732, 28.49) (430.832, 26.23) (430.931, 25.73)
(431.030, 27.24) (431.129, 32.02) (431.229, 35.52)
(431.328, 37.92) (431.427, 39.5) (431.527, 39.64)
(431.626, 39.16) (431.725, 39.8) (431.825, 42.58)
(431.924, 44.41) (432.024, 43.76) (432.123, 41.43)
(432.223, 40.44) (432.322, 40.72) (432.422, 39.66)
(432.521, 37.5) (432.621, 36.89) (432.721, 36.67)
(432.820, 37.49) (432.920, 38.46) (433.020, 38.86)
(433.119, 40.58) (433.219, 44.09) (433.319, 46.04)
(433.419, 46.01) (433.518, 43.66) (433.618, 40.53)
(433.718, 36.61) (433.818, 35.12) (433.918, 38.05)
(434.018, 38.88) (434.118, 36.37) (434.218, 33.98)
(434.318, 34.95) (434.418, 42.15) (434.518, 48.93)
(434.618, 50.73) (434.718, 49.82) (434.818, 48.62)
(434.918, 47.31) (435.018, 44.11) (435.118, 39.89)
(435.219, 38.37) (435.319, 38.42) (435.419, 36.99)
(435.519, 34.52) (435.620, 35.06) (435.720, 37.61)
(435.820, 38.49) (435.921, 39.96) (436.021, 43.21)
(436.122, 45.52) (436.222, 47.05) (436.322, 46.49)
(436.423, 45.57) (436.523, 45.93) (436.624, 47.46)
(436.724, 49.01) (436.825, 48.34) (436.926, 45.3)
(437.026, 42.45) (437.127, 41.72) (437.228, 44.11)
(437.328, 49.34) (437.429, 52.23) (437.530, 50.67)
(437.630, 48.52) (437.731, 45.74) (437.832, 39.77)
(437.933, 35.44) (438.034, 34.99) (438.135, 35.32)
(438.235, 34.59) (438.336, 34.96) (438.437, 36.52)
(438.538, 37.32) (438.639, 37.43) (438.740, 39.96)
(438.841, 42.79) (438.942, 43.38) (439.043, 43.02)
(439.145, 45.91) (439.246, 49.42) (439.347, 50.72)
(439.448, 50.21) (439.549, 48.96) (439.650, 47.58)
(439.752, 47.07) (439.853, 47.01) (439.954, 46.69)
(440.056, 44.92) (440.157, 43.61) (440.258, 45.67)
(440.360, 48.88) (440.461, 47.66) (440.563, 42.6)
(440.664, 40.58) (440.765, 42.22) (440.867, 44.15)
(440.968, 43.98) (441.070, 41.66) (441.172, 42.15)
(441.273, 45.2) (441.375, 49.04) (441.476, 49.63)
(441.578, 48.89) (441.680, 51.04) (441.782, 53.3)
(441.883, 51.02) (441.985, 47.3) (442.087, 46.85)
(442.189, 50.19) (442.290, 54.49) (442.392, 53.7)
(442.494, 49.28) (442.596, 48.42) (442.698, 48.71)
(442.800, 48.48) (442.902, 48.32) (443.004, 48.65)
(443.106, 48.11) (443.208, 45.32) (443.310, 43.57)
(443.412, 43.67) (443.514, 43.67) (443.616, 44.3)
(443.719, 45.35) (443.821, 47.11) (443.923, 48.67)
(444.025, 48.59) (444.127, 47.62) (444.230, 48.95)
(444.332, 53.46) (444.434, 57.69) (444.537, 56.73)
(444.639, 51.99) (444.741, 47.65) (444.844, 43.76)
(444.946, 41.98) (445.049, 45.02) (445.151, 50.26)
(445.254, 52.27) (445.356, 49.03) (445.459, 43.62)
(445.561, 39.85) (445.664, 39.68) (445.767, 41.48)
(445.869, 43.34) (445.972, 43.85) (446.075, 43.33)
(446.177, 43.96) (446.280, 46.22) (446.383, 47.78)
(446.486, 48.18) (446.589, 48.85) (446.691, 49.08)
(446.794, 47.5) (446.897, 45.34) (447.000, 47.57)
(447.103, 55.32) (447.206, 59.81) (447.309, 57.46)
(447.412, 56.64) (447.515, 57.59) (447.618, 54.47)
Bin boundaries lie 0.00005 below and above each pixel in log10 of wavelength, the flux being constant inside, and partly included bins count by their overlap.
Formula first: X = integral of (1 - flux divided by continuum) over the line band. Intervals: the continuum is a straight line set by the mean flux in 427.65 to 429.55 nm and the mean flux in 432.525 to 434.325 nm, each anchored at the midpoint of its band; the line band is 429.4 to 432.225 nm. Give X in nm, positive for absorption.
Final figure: 0.46 nm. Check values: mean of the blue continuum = 40.1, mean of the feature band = 33.1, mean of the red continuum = 39.1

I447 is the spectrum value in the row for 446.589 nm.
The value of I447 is 48.85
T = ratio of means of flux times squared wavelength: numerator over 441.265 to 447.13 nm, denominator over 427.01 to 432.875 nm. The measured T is 1.4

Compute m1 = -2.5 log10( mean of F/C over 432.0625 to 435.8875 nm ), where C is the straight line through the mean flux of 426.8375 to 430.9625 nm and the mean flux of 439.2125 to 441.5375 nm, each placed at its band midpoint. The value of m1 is -0.01 mag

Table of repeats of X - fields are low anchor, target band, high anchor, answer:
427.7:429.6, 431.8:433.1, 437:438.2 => 0.04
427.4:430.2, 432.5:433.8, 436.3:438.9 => 0.00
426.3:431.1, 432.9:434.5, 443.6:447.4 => -0.02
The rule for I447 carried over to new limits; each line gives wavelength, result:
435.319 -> 38.42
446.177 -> 43.96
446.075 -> 43.33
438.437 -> 36.52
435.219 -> 38.37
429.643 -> 31.57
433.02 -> 38.86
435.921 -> 39.96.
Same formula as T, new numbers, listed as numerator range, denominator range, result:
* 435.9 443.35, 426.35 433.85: 1.28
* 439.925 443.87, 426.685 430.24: 1.35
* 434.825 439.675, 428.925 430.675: 1.44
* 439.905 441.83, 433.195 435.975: 1.15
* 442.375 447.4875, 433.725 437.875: 1.16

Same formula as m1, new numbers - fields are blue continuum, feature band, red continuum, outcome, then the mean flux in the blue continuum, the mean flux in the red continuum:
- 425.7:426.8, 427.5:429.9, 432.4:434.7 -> 0.04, 40.5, 40.2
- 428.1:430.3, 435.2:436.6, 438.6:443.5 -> 0.00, 34.1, 46.7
